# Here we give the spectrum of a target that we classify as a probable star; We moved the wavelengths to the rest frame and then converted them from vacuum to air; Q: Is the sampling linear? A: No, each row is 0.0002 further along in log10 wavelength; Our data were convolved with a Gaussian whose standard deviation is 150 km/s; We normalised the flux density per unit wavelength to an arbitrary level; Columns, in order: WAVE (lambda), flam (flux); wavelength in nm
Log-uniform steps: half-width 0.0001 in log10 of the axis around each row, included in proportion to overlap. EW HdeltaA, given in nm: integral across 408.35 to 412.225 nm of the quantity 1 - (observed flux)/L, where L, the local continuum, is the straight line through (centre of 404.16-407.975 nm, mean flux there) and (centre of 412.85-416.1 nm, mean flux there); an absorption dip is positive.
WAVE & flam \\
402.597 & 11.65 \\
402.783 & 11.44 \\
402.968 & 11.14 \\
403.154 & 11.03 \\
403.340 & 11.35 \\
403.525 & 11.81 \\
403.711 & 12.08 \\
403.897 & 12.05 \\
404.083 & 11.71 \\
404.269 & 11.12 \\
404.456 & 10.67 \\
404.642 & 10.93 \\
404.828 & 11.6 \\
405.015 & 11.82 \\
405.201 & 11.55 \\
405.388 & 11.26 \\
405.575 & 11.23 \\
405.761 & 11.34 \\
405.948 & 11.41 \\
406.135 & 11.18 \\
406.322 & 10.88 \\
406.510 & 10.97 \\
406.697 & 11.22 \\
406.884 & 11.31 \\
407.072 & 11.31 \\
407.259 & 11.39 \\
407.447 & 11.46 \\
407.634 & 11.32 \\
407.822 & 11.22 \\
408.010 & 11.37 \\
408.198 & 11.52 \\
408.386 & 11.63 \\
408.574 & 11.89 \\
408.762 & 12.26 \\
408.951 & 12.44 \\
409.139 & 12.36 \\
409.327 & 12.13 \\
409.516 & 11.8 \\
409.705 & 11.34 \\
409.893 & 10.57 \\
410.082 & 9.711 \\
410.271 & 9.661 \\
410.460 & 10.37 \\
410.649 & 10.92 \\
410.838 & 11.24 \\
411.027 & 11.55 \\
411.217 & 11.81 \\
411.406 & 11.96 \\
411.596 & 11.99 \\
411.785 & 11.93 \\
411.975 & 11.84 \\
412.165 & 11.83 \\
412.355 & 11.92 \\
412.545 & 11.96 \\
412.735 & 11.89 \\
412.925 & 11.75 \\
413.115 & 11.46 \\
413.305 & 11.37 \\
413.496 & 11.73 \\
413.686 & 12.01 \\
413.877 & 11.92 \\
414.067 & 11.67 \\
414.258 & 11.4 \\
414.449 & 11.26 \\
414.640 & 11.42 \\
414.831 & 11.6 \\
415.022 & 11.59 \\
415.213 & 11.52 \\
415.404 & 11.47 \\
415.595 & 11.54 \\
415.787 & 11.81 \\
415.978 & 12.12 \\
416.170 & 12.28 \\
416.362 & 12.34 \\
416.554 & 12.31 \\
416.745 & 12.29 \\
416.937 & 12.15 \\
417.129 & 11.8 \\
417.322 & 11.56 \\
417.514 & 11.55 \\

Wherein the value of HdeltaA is -0.01 nm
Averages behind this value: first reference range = 11.3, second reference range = 11.6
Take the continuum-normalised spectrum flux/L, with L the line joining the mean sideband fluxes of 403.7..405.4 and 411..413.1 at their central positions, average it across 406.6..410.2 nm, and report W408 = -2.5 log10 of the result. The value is 0.02 mag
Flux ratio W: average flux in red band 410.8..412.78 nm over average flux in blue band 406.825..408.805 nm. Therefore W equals 1.0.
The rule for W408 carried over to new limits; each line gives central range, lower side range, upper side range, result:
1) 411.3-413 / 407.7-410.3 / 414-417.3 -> -0.03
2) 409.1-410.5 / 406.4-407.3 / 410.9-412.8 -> 0.06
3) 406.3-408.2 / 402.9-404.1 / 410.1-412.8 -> 0.02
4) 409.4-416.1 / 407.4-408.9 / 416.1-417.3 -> 0.04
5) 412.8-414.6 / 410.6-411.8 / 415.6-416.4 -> 0.02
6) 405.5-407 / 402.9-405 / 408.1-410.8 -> 0.02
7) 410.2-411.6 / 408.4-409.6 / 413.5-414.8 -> 0.07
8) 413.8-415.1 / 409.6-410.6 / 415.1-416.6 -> 0.00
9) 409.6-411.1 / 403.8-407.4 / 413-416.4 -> 0.08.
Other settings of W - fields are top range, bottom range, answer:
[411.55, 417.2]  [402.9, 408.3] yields 1.04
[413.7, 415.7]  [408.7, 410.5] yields 1.03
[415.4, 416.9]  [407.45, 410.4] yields 1.06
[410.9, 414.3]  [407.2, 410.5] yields 1.04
